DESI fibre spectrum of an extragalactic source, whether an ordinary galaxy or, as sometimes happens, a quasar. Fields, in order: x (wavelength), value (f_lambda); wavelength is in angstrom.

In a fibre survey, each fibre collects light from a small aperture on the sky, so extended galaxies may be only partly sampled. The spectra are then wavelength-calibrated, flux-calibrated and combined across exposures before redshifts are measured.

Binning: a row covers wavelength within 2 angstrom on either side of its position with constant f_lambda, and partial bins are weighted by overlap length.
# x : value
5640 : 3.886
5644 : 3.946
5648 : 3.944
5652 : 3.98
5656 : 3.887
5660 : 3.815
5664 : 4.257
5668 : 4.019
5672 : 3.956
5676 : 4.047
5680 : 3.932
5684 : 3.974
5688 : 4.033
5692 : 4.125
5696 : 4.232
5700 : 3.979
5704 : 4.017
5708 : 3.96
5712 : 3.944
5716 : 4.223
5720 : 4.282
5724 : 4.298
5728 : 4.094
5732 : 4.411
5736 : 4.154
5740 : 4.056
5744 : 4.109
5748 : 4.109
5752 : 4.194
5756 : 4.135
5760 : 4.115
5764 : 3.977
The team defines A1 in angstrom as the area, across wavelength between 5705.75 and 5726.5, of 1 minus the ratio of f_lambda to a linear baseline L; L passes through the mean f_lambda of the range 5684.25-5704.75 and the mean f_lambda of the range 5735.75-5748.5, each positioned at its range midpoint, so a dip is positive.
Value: -0.3 angstrom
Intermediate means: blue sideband 4.07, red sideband 4.1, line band 4.14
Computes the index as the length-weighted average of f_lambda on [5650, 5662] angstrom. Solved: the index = 3.89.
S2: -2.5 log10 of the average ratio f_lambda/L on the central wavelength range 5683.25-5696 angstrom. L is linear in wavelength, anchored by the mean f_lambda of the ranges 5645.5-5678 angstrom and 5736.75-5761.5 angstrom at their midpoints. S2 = -0.013 mag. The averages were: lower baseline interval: 3.99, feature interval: 4.08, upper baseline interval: 4.12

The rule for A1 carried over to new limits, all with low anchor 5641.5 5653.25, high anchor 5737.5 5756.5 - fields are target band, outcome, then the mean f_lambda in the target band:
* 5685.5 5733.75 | -0.9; 4.13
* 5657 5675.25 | -0.1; 4.01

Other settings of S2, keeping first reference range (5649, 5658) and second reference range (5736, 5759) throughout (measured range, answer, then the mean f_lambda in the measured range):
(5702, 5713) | 0.018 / 3.98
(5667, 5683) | -0.002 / 3.99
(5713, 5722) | -0.041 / 4.22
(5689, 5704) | -0.020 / 4.09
